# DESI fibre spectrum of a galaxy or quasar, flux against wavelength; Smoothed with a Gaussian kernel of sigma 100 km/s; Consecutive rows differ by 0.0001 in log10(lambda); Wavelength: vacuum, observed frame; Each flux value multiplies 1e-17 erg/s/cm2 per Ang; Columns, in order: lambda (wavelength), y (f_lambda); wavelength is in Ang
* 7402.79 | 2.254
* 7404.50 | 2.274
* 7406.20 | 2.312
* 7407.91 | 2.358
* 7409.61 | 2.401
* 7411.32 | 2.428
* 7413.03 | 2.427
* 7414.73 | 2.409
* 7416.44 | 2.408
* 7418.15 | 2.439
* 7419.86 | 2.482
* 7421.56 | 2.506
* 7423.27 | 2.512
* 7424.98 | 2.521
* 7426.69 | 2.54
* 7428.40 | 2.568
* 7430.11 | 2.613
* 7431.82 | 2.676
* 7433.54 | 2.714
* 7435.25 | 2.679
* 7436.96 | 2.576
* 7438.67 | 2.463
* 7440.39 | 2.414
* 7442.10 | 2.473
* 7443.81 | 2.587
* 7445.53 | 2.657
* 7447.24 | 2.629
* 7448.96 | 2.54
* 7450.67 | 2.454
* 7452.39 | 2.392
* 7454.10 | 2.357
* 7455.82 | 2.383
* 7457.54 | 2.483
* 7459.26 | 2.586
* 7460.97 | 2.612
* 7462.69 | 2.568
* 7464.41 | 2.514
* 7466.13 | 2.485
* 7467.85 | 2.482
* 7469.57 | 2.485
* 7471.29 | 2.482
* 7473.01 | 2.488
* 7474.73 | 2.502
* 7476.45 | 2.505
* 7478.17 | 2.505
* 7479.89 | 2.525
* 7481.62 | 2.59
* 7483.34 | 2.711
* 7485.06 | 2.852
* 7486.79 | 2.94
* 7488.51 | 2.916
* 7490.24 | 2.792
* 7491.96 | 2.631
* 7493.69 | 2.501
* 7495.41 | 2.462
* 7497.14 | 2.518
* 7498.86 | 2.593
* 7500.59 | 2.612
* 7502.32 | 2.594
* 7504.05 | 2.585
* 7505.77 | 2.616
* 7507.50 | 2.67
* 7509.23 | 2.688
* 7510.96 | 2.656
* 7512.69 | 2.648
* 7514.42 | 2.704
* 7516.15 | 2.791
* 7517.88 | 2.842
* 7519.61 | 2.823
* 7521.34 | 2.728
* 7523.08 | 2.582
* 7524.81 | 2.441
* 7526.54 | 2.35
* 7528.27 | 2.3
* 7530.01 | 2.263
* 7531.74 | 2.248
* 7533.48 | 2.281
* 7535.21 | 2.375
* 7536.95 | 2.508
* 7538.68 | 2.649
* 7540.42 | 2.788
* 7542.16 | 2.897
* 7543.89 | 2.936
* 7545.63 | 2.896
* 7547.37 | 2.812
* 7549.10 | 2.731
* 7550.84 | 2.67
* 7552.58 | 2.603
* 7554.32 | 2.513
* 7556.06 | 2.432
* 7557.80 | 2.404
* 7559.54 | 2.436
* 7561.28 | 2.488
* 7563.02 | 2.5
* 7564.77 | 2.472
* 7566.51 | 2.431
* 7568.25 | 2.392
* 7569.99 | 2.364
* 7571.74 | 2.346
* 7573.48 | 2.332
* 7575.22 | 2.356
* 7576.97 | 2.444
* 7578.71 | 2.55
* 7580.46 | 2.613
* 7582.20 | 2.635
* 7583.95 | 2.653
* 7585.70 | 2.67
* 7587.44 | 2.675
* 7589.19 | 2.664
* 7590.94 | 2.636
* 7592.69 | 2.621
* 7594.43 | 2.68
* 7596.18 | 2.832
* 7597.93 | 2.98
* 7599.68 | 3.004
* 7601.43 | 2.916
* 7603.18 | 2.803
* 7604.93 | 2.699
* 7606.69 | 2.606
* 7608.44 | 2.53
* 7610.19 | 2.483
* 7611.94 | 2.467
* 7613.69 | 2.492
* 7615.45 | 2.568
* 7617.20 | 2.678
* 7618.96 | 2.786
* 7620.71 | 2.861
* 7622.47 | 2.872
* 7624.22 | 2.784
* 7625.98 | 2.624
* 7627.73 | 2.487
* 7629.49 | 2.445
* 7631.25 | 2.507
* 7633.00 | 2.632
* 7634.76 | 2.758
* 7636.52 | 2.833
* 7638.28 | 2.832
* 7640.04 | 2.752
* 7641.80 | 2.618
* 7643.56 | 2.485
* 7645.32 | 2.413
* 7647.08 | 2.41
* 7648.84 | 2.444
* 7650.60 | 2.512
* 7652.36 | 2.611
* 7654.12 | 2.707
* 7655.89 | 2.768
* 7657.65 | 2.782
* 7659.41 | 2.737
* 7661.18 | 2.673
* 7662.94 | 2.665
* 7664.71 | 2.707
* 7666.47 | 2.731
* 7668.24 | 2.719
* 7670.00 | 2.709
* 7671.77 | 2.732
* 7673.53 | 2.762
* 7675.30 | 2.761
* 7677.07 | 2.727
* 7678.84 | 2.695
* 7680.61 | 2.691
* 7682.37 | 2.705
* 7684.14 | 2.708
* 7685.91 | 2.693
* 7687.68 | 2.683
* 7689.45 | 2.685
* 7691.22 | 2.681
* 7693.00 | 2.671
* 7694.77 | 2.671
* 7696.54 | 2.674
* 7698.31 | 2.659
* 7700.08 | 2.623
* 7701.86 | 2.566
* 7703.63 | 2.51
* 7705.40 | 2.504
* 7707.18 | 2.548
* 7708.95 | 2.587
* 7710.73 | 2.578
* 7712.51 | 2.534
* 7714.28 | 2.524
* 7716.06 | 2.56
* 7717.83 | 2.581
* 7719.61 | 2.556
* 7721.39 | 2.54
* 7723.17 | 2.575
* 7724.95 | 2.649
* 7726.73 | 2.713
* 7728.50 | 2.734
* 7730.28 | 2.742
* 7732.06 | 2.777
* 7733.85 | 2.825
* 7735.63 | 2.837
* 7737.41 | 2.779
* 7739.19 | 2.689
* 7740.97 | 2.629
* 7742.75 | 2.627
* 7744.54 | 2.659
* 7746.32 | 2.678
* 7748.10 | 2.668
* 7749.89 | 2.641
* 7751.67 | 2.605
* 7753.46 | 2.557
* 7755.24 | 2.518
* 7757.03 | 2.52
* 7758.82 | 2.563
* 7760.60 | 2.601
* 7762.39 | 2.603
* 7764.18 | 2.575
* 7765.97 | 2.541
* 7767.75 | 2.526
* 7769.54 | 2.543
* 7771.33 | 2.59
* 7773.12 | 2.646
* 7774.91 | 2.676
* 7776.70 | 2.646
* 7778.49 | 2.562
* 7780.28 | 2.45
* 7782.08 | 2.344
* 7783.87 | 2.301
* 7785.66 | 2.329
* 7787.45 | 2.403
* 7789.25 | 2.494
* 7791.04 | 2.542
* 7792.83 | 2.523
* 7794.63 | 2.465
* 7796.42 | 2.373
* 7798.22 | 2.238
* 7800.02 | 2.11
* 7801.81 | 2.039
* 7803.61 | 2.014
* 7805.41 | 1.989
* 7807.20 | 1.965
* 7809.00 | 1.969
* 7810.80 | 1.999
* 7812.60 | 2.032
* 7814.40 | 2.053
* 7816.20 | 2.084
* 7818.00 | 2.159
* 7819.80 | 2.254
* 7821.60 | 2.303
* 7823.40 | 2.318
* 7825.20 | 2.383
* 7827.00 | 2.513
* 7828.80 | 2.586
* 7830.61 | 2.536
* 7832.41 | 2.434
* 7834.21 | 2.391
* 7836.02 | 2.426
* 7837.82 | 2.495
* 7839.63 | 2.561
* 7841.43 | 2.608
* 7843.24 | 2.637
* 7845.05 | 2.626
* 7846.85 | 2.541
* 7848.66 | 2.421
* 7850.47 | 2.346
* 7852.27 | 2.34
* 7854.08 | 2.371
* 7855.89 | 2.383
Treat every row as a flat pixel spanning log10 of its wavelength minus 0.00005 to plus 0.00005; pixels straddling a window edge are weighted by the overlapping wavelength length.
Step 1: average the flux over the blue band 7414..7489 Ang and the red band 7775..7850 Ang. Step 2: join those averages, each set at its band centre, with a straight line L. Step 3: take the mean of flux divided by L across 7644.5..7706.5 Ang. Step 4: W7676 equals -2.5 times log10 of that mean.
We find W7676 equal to -0.10 mag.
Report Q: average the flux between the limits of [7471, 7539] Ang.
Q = 2.59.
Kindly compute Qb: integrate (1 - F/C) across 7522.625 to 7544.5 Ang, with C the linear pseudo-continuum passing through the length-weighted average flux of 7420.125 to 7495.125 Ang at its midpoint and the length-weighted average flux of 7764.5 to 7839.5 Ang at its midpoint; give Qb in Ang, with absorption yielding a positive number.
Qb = 0.1 Ang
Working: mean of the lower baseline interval 2.57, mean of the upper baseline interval 2.35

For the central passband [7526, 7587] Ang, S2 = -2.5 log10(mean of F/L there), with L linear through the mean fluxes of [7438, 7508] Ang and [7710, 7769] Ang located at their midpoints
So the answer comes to 0.02 mag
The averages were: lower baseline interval 2.56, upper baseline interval 2.63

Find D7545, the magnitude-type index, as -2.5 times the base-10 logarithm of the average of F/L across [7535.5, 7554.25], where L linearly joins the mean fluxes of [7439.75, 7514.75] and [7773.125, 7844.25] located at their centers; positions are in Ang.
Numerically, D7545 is -0.08 mag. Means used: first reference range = 2.58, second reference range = 2.34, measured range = 2.73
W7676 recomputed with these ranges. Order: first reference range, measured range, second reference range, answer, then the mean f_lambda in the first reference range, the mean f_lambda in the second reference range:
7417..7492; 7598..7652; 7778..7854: -0.081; 2.56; 2.34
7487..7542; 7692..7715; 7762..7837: -0.067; 2.59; 2.35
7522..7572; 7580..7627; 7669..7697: -0.041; 2.52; 2.7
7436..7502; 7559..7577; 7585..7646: 0.098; 2.56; 2.68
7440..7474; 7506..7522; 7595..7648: -0.066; 2.51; 2.67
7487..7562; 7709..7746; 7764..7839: -0.100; 2.61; 2.35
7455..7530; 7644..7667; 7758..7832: -0.066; 2.59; 2.36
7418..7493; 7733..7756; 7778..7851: -0.125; 2.57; 2.34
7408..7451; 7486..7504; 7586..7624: -0.025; 2.52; 2.71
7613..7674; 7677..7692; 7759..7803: -0.039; 2.66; 2.46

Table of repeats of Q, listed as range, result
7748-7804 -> 2.48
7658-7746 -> 2.67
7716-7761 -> 2.65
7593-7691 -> 2.68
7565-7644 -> 2.63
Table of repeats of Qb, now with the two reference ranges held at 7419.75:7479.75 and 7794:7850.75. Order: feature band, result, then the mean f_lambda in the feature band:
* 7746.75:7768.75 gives -2.2 Ang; 2.58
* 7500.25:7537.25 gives -1.1 Ang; 2.56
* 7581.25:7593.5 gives -1.0 Ang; 2.65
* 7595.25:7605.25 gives -1.8 Ang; 2.88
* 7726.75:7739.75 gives -2.2 Ang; 2.77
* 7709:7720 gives -0.9 Ang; 2.56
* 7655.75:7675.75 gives -2.7 Ang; 2.73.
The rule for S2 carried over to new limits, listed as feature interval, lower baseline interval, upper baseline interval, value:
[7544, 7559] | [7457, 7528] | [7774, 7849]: -0.03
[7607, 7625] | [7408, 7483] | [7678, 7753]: -0.02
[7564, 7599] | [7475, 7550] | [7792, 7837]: -0.01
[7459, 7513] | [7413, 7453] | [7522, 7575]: -0.03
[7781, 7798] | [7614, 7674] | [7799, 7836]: -0.06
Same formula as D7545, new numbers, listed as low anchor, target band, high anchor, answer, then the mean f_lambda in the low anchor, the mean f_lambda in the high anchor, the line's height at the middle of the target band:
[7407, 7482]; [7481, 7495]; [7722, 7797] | -0.089 mag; 2.51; 2.59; 2.52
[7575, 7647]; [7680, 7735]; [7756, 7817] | -0.061 mag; 2.66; 2.36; 2.49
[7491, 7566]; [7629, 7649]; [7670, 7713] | 0.012 mag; 2.59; 2.65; 2.63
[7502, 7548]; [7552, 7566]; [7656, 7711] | 0.065 mag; 2.62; 2.67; 2.63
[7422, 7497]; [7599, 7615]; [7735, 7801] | -0.044 mag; 2.57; 2.54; 2.55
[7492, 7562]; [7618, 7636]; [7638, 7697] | -0.013 mag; 2.59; 2.67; 2.65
